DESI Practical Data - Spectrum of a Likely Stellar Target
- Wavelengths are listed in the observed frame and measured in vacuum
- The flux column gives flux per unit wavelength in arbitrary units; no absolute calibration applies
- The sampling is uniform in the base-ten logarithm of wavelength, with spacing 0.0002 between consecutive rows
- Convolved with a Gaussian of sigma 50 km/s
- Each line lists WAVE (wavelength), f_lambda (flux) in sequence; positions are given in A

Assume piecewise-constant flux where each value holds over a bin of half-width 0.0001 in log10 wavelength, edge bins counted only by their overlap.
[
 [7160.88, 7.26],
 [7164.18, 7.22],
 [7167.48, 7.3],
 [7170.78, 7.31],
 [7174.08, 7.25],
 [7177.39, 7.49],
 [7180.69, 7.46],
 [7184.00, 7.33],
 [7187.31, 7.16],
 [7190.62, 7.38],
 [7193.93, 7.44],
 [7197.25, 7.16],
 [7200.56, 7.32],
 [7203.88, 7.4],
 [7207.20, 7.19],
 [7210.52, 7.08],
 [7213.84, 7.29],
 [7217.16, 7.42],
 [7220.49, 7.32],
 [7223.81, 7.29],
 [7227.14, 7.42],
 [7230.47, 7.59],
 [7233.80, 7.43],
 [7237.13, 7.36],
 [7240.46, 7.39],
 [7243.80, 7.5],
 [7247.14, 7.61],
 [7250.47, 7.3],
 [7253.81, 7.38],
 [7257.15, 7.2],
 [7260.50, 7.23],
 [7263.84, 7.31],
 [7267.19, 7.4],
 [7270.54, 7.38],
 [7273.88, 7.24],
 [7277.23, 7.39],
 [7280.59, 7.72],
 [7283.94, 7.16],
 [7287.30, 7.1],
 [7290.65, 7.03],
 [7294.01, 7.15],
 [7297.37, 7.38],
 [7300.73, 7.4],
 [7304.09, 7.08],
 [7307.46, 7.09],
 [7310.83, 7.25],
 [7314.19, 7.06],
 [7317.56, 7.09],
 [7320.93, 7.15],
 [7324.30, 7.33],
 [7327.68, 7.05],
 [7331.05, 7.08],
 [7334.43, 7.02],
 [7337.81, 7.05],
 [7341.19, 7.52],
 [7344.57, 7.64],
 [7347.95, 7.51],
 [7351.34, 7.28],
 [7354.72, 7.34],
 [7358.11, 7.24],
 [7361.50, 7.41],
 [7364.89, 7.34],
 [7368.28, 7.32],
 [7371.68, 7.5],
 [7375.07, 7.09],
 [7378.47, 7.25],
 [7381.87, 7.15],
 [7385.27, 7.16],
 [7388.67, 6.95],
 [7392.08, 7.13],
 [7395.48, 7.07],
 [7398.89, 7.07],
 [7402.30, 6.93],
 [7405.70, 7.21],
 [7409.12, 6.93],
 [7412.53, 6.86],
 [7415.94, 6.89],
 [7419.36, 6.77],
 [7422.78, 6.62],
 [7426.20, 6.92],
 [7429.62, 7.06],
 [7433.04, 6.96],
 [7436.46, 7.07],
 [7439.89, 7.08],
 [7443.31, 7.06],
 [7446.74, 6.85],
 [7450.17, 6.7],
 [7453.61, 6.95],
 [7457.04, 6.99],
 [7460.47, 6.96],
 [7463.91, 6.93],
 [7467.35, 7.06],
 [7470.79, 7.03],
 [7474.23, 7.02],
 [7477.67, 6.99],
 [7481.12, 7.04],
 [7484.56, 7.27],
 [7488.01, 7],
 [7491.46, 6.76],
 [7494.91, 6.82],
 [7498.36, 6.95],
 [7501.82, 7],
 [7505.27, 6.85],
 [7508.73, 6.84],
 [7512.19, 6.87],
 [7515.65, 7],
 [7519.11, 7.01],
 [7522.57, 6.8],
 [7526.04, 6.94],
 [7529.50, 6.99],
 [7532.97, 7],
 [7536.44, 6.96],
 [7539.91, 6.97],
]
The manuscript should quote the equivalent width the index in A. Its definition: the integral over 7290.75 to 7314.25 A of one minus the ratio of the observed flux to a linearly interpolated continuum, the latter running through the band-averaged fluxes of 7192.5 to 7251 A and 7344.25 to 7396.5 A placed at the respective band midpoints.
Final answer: 0.4 A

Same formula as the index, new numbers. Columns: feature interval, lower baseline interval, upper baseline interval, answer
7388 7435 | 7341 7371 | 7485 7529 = 1.7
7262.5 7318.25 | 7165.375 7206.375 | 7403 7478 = -0.6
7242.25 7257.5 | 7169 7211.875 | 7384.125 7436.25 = -0.4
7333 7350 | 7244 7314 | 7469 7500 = -0.4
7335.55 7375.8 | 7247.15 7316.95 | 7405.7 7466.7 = -1.4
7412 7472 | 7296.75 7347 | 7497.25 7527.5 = 0.8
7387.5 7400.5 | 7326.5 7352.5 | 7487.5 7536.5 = 0.2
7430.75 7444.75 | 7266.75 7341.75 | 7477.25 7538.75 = 0.0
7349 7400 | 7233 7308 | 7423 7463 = -0.9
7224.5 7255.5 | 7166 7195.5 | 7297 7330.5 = -0.7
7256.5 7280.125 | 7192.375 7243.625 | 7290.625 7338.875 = -0.3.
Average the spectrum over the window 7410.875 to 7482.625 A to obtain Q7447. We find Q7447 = 6.94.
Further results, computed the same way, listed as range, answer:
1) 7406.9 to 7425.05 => 6.82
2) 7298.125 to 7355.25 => 7.23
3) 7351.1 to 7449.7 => 7.08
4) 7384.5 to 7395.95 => 7.07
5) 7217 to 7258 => 7.4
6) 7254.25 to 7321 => 7.24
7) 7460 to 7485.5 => 7.03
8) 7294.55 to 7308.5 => 7.24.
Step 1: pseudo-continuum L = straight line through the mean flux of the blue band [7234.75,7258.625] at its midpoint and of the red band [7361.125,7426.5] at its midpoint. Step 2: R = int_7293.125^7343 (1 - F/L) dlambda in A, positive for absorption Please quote 0.4 A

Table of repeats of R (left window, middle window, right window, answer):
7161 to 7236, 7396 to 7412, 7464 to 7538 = 0.1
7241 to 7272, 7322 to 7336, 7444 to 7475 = 0.2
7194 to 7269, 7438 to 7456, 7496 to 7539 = 0.3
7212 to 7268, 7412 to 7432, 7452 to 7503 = 0.6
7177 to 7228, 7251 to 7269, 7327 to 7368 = 0.0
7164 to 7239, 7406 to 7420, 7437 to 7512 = 0.3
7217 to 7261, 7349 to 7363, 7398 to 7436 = -0.5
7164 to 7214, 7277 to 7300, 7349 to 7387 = 0.1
